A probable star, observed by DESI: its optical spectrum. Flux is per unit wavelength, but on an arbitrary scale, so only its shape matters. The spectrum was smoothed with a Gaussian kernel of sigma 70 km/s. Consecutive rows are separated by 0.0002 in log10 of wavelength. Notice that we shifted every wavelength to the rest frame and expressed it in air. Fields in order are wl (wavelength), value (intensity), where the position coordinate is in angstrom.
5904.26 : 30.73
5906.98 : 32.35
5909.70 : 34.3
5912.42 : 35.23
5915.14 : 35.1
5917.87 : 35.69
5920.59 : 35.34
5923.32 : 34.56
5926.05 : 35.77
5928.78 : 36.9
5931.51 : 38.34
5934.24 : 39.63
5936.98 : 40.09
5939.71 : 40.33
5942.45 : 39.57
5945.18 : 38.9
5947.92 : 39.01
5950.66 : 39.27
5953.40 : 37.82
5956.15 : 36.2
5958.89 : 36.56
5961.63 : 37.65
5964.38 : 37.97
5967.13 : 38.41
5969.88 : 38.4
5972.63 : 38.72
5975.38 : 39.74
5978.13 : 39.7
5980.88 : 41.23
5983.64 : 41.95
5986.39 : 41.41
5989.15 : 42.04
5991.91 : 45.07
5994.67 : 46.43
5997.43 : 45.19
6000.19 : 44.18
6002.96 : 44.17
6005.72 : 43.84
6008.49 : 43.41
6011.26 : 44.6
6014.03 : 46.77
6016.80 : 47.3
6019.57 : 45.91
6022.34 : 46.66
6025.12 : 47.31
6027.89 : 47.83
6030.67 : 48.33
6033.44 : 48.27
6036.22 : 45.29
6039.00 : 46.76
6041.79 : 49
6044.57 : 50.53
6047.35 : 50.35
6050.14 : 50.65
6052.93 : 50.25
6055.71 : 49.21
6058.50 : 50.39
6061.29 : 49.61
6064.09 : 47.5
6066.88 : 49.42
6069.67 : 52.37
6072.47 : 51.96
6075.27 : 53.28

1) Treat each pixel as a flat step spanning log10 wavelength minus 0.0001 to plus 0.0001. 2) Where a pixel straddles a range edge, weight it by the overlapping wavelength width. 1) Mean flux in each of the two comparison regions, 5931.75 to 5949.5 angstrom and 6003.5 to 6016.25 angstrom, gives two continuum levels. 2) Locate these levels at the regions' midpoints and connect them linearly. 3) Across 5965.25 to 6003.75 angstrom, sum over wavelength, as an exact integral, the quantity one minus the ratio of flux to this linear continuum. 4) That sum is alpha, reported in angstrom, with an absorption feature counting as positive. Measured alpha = 1.0 angstrom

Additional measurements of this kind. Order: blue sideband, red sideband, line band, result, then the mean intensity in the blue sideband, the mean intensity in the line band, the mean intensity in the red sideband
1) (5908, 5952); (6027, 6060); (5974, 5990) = 0.6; 37.3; 41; 48.9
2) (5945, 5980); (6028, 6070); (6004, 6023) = -0.3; 38.4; 45.4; 49.1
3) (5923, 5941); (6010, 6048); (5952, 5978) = 2.1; 38.1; 38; 47.5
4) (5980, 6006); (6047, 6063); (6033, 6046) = 0.1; 43.6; 48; 50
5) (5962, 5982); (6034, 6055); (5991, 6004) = -0.8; 39.1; 45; 49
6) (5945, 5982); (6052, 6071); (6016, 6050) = -1.0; 38.5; 47.9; 49.8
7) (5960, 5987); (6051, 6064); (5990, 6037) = -1.7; 39.4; 45.9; 49.6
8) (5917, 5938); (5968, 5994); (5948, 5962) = 0.5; 37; 37.6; 41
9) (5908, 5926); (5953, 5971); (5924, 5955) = -2.0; 35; 38.6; 37.5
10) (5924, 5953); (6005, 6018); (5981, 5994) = 0.1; 38.7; 42.7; 45.2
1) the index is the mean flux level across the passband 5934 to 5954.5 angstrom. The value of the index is 39.3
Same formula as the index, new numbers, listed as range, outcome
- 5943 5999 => 40.1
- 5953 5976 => 37.9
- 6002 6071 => 47.9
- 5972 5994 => 41.5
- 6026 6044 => 47.7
